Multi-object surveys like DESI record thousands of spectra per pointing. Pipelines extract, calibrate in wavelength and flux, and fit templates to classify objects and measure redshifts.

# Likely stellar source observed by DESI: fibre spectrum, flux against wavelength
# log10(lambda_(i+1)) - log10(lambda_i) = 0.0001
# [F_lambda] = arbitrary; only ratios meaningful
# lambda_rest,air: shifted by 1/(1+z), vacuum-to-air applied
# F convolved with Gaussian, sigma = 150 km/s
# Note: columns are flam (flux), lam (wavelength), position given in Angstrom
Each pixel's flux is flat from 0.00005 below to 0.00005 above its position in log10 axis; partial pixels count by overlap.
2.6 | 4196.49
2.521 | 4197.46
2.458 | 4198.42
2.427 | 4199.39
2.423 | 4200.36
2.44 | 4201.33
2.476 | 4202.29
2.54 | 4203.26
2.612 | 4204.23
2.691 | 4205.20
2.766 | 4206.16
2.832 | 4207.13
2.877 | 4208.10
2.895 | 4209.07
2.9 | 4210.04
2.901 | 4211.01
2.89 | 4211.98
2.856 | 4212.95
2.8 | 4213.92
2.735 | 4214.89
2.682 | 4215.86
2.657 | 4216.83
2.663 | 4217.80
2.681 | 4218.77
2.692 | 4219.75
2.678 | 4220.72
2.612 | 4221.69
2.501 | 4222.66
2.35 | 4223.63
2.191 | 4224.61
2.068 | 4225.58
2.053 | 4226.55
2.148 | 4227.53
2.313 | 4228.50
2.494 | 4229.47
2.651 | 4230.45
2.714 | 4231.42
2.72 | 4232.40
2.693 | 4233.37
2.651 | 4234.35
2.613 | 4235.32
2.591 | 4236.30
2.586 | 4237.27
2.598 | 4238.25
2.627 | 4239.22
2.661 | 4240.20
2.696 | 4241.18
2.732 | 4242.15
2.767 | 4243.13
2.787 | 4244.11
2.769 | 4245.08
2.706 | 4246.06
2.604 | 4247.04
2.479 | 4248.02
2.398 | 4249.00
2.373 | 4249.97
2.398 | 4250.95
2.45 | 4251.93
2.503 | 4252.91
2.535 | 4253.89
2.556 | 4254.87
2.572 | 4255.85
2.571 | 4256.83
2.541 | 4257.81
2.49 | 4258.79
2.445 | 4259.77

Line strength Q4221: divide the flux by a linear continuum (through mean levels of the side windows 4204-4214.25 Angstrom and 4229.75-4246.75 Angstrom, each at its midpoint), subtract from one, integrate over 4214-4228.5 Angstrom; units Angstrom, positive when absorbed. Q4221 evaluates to 1.5 Angstrom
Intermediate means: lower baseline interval 2.83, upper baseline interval 2.68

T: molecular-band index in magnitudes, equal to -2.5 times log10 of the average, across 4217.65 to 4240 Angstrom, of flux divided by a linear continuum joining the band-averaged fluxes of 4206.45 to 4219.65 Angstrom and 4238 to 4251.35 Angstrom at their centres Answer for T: 0.078 mag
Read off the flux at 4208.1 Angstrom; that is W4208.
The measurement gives 2.877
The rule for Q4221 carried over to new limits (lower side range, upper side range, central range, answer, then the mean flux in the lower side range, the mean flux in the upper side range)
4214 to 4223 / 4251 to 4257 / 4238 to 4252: -0.28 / 2.67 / 2.52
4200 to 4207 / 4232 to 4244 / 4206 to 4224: -0.88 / 2.58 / 2.66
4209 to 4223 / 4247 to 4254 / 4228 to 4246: -0.59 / 2.74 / 2.46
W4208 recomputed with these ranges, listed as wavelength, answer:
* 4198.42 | 2.458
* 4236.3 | 2.591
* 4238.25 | 2.598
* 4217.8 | 2.663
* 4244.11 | 2.787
